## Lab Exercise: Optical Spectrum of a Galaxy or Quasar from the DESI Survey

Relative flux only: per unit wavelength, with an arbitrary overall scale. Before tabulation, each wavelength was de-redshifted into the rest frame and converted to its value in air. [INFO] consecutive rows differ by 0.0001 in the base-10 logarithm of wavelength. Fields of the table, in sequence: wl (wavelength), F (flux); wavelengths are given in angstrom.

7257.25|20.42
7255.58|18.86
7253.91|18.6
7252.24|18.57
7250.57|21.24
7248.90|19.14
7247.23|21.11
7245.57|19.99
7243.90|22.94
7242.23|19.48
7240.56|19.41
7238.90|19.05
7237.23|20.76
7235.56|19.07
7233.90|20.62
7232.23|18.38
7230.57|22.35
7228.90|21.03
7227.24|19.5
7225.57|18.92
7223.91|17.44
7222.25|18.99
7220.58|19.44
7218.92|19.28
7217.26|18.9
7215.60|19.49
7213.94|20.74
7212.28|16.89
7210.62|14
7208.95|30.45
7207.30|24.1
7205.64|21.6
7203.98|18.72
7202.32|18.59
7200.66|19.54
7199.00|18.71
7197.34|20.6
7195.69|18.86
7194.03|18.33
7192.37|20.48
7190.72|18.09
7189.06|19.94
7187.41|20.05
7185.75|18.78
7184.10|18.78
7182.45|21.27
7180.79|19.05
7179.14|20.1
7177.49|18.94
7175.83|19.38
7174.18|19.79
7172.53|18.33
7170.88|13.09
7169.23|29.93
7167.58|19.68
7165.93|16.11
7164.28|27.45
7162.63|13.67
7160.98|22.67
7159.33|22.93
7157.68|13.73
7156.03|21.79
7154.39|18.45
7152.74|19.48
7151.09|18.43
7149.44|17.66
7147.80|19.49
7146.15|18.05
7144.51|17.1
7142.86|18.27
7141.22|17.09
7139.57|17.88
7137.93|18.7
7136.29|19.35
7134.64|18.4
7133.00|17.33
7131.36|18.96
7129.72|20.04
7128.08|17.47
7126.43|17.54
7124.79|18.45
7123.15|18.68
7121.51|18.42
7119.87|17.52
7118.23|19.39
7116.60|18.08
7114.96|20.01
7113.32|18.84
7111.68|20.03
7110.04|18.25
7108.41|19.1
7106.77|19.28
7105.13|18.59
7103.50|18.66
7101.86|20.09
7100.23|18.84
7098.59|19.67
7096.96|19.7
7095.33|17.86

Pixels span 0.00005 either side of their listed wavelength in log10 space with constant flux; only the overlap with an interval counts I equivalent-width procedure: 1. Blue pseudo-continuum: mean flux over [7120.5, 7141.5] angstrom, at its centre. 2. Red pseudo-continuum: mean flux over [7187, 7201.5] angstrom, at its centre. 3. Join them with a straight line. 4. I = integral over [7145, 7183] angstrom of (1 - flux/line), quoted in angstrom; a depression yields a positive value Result -1.24 angstrom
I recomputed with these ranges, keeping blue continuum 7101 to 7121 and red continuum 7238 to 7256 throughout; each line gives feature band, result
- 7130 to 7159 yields 1.3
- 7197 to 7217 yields -0.6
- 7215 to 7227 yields 0.5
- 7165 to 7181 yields -0.1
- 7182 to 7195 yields 0.1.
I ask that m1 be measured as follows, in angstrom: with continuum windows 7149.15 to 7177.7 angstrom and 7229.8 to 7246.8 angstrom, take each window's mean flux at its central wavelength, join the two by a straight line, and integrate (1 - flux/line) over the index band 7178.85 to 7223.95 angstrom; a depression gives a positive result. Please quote 0.4 angstrom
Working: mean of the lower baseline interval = 19.6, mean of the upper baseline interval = 20.2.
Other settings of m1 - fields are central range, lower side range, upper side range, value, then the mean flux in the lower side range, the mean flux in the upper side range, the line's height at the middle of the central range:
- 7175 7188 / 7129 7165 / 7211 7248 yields -0.2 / 18.9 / 19.7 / 19.2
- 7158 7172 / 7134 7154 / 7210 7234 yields -1.4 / 18.3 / 19.1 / 18.5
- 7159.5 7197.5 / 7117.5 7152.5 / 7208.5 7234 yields -1.6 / 18.3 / 19.6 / 19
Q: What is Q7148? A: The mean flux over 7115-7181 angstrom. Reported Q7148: 18.9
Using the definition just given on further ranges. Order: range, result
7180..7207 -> 19.5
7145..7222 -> 19.6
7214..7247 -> 19.8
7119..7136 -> 18.3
